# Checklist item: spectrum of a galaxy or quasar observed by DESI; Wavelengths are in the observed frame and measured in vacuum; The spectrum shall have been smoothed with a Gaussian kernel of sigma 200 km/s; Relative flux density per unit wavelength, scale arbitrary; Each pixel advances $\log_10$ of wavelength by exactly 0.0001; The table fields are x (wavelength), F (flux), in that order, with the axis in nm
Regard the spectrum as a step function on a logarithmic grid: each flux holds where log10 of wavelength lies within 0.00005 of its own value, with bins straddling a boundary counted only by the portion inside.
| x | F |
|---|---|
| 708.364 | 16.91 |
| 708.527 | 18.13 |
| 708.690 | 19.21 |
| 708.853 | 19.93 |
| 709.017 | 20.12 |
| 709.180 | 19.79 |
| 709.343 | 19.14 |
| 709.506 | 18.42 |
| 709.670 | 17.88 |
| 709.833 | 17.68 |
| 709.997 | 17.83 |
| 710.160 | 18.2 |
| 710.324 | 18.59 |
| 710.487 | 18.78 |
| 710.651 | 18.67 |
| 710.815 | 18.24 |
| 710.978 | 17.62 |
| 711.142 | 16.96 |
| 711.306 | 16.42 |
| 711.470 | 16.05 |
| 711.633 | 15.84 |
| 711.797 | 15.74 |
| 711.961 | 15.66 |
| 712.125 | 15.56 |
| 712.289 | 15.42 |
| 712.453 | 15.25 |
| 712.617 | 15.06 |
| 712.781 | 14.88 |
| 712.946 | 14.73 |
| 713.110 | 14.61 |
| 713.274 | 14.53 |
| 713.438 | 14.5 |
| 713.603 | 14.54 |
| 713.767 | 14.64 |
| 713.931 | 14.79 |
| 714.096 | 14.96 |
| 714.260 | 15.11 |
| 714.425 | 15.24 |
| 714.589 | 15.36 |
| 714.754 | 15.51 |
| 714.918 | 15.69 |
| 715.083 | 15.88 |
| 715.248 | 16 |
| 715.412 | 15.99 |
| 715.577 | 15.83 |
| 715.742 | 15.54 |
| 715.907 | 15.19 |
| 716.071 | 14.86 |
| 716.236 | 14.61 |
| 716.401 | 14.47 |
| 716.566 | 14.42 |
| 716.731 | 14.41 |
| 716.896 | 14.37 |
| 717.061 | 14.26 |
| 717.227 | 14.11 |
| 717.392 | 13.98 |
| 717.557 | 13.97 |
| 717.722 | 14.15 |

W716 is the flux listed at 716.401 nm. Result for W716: 14.47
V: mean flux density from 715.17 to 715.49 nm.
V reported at 16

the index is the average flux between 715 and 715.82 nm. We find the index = 15.8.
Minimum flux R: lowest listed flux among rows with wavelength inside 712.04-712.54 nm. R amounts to 15.25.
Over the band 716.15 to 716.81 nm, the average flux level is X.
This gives 14.5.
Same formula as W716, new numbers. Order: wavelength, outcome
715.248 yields 16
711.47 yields 16.05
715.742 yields 15.54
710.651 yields 18.67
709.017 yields 20.12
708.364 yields 16.91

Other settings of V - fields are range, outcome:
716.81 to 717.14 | 14.3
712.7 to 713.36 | 14.7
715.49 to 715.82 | 15.7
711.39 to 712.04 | 15.8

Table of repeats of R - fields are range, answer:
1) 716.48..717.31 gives 14.11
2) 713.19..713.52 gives 14.5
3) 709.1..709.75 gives 17.88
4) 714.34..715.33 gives 15.24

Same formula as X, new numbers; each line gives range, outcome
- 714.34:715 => 15.5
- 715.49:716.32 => 15.2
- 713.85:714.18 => 14.9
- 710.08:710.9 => 18.5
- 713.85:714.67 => 15.1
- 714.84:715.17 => 15.8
